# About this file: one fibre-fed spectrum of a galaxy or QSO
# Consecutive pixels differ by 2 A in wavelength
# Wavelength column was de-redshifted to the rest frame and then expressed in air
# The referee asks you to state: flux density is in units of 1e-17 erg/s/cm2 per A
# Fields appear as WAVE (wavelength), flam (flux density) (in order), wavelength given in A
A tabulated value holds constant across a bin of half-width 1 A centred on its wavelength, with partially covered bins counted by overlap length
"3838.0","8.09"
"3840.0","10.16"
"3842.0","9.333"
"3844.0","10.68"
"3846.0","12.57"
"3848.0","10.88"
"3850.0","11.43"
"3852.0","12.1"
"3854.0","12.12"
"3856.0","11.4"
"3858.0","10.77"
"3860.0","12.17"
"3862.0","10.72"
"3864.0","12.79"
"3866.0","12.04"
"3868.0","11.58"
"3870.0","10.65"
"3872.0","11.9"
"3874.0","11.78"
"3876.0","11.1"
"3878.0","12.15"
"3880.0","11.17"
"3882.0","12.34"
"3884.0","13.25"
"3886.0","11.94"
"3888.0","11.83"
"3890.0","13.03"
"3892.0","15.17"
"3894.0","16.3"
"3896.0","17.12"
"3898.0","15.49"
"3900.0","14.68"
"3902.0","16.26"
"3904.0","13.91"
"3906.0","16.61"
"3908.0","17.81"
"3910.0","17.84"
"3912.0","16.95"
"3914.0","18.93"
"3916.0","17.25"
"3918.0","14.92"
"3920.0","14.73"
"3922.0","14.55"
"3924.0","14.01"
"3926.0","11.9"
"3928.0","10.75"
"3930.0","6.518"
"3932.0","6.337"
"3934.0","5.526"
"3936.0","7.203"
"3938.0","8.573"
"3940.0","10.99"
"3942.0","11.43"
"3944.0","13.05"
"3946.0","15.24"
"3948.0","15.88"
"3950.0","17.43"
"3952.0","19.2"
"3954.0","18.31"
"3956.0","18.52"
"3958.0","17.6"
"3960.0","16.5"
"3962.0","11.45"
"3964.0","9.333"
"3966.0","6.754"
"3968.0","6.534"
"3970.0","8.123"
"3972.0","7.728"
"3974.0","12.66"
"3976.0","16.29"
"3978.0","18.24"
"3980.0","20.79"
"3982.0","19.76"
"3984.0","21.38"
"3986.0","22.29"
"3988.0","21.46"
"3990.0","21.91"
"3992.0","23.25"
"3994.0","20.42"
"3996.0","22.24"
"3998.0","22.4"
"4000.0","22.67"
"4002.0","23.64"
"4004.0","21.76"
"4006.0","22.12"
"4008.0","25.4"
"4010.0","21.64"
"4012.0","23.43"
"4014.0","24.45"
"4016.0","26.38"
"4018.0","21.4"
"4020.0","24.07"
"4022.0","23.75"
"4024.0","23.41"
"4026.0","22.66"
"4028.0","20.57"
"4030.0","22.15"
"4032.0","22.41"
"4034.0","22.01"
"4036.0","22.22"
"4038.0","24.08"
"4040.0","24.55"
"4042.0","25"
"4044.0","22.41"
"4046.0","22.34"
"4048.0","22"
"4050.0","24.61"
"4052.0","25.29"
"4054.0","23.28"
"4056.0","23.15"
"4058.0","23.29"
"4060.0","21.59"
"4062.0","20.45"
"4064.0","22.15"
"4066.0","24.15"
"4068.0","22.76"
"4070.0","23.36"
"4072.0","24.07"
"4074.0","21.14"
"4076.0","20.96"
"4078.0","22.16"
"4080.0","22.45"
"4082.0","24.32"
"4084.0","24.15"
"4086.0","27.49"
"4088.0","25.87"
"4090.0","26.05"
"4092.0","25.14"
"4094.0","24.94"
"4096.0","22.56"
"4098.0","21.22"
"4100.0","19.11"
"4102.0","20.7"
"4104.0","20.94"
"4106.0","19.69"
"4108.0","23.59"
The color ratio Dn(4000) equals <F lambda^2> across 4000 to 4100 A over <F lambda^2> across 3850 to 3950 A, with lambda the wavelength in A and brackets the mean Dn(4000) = 1.9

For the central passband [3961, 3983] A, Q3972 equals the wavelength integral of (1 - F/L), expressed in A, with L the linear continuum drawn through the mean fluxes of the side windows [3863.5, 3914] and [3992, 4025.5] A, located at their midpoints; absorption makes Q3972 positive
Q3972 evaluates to 8.5 A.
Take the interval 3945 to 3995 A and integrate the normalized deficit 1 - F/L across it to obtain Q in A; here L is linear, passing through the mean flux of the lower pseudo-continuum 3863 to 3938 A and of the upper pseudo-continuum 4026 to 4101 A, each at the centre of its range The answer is 3.3 A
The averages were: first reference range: 13.1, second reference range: 23.1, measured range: 16.3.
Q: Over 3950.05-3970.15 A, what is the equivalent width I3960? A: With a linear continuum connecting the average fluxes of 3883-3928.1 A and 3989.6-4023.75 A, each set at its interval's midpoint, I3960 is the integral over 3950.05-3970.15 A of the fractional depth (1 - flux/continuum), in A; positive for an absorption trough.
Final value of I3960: 5.82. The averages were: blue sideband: 15.1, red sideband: 23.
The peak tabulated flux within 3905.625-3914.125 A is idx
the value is 18.93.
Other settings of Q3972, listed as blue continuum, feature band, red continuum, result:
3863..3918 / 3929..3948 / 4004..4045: 8.4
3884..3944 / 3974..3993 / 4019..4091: -2.0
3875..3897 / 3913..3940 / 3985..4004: 7.8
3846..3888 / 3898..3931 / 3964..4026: -0.6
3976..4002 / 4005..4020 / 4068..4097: -1.1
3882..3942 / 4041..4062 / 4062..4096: -1.1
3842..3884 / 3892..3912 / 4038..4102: -3.5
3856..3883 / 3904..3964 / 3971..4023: 8.8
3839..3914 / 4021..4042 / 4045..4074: -1.4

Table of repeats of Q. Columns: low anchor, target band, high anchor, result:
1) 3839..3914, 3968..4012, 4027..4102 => -0.85 A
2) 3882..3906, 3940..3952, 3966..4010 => 1.59 A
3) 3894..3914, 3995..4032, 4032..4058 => -2.01 A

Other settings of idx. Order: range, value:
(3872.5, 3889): 13.25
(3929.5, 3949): 15.88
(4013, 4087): 27.49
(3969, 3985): 21.38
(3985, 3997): 23.25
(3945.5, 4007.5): 23.64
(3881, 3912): 17.84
